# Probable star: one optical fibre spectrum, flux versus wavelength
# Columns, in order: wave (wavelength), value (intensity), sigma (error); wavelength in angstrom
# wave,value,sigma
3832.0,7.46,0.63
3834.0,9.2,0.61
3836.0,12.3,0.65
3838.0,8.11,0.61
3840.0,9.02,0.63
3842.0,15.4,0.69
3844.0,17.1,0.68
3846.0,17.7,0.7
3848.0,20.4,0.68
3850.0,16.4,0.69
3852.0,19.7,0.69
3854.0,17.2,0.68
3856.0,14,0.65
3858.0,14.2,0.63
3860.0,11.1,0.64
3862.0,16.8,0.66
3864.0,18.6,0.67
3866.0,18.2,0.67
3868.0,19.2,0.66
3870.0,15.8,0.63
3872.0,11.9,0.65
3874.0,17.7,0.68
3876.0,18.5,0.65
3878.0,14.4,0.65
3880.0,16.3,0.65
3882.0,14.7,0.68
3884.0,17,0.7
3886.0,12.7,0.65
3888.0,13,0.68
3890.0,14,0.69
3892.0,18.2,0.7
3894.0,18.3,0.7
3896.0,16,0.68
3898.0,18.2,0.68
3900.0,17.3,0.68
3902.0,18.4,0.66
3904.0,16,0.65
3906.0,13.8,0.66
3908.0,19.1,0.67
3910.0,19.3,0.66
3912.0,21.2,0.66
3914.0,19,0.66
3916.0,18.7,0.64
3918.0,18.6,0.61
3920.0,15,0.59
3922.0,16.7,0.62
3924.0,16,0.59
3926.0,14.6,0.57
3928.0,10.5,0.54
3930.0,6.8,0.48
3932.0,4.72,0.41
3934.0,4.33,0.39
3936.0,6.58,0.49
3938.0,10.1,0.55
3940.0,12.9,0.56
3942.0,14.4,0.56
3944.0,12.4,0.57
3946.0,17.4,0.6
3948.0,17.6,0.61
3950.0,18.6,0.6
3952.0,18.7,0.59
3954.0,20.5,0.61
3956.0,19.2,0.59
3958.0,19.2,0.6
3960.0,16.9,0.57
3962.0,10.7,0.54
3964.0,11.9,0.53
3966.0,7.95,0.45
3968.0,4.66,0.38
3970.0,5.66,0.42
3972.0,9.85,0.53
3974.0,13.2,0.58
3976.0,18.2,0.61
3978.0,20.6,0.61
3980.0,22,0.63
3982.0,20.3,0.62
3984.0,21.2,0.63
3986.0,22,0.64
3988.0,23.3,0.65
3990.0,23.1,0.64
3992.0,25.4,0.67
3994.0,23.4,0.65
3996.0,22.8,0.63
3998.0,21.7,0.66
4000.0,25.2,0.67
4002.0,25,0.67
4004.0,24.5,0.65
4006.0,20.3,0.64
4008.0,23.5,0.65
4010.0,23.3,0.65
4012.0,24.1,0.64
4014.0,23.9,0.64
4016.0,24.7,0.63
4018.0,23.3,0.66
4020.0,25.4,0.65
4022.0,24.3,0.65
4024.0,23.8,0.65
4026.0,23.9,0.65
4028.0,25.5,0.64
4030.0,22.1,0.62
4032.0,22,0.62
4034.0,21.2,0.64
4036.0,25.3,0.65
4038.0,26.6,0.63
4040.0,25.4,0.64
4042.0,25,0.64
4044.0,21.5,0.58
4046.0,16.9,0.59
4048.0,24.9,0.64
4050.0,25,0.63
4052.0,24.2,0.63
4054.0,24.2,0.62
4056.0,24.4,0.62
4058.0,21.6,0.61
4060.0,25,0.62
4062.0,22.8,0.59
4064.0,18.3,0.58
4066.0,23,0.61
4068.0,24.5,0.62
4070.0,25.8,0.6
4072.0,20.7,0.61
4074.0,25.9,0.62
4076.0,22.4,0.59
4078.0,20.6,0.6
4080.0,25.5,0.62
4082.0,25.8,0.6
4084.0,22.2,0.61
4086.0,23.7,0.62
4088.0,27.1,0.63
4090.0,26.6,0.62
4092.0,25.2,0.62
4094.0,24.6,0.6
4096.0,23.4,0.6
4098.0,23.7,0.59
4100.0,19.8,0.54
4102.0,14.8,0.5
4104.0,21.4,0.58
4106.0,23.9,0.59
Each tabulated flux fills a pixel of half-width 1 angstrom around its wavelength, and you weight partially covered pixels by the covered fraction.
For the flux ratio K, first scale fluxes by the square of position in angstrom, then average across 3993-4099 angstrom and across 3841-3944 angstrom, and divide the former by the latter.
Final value 1.7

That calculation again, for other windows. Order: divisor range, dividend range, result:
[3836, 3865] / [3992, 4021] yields 1.68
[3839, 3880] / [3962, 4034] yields 1.36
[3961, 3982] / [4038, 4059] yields 1.90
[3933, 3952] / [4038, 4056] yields 1.91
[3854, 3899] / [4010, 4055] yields 1.62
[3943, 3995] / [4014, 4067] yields 1.42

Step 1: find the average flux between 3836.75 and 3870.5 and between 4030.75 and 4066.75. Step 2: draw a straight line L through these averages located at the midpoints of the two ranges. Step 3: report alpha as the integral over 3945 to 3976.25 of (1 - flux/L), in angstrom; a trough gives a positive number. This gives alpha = 8.64 angstrom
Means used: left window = 15.8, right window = 23.2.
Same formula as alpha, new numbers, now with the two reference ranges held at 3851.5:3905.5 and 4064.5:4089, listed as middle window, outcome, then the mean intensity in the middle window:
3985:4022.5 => -4.7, 23.6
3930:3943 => 6.9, 8.68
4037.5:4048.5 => -0.3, 23.2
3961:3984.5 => 7.3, 13.7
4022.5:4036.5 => -0.9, 23.4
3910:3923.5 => -0.5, 18.2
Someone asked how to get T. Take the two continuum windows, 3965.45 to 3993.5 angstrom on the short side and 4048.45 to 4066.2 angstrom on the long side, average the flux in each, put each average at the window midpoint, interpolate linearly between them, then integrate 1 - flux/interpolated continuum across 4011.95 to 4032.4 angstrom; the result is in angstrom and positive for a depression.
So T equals -3.45 angstrom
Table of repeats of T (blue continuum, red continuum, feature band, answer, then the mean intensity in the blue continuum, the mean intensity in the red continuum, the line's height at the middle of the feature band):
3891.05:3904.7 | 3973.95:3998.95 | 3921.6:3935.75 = 6.61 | 17.5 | 21.6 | 18.9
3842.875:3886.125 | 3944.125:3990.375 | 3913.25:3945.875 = 7.51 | 16.4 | 16.5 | 16.5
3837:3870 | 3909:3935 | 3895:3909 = -2.14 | 15.8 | 14.3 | 14.7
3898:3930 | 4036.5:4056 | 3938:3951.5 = 2.28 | 16.7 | 23.8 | 18.3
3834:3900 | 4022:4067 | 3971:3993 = 0.78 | 15.6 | 23.3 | 20.6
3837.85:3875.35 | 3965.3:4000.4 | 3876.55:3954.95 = 8.38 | 15.9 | 18.3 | 17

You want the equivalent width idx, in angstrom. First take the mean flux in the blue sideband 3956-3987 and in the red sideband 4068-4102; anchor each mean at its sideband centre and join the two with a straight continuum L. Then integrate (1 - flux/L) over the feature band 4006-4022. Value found -4.80 angstrom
